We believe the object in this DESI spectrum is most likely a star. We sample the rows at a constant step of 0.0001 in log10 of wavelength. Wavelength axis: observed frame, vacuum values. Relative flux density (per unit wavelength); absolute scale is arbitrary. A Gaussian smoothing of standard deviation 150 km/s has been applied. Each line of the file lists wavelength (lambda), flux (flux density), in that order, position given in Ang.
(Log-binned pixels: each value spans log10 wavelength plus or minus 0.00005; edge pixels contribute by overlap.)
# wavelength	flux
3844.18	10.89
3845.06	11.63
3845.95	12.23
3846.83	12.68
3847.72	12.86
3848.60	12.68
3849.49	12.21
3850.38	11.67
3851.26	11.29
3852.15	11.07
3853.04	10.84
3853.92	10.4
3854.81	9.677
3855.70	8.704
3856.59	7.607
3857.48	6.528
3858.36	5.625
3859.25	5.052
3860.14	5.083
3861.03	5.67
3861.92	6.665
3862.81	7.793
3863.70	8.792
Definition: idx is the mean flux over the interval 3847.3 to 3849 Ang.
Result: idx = 12.8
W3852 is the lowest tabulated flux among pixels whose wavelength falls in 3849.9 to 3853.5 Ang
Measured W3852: 10.84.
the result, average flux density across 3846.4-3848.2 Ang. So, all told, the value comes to 12.8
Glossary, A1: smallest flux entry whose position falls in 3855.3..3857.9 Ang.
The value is 6.528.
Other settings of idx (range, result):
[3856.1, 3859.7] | 6.23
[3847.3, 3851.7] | 12.2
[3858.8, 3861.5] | 5.27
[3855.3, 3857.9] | 7.59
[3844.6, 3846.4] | 12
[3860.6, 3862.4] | 6.2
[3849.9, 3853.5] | 11.2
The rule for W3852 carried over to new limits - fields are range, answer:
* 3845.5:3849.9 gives 12.21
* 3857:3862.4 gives 5.052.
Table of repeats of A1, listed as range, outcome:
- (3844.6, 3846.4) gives 11.63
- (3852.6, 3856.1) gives 8.704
